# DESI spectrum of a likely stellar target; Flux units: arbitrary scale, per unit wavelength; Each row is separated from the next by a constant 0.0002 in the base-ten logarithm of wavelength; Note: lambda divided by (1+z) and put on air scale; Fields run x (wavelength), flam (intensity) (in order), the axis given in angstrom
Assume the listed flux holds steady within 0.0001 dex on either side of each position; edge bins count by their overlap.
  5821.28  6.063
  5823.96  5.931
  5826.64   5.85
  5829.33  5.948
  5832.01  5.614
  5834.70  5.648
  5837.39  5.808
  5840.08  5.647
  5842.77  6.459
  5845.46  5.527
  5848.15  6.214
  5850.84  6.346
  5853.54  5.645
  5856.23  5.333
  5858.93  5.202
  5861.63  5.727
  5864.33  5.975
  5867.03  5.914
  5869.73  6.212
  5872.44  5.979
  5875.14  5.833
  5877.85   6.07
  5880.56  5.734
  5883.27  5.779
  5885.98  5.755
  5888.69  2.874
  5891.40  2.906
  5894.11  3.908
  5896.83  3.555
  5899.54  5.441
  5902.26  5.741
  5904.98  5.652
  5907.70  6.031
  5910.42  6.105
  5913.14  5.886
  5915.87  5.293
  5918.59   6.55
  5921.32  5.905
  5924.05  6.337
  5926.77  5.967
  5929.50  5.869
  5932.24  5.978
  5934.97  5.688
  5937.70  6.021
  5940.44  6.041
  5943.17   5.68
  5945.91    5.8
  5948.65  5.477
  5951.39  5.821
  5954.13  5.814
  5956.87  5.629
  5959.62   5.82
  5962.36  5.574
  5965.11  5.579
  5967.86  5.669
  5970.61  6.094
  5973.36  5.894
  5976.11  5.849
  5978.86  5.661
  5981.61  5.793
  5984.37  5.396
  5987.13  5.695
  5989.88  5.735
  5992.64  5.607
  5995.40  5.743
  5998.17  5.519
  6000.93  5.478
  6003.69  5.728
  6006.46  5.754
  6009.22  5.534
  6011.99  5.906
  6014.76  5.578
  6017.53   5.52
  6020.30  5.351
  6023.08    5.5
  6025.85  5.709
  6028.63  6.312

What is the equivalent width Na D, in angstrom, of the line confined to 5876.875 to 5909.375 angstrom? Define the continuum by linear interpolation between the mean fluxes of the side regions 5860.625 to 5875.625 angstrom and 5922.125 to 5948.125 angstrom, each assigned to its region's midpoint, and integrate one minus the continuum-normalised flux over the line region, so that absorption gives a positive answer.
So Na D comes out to 5.40 angstrom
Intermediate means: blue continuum 5.95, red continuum 5.92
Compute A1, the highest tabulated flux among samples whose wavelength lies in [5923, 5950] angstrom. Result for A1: 6.337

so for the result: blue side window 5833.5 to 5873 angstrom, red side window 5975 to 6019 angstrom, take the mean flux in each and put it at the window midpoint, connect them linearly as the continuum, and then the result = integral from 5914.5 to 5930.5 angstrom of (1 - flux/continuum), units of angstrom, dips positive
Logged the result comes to -0.7 angstrom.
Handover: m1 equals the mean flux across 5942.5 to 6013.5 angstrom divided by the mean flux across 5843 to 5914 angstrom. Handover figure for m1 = 1.0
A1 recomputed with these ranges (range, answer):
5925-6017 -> 6.094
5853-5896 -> 6.212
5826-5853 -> 6.459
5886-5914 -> 6.105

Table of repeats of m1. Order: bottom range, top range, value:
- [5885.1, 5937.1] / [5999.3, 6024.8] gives 1.05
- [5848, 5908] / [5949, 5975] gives 1.07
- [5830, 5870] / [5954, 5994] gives 0.98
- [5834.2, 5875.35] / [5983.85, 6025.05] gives 0.96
